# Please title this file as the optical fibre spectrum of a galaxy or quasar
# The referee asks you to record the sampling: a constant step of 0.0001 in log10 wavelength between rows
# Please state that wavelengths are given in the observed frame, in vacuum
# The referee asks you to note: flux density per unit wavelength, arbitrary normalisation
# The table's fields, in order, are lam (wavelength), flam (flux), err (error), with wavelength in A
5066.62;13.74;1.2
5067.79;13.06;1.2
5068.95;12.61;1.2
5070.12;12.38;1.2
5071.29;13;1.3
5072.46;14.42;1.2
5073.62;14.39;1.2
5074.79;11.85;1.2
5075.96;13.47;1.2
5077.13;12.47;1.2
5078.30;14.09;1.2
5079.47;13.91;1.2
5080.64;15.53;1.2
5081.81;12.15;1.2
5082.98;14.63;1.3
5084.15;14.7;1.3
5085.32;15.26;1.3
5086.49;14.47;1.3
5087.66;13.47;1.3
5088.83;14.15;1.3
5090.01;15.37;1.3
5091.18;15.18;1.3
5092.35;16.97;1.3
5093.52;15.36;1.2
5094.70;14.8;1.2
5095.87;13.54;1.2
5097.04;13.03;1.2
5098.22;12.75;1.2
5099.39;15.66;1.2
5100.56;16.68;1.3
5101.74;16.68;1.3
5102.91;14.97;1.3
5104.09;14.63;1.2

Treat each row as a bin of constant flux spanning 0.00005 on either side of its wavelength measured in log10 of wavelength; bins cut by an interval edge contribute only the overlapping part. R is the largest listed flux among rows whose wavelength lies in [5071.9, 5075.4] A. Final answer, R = 14.42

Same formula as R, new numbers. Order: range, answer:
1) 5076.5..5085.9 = 15.53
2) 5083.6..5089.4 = 15.26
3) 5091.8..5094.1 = 16.97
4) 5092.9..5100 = 15.66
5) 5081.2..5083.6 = 14.63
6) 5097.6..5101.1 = 16.68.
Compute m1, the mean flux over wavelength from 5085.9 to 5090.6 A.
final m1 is 14.4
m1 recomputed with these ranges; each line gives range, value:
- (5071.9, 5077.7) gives 13.3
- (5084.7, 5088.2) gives 14.4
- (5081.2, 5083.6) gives 13.4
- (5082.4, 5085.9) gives 14.9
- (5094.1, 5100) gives 14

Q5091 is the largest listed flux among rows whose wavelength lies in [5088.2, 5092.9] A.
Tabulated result 16.97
